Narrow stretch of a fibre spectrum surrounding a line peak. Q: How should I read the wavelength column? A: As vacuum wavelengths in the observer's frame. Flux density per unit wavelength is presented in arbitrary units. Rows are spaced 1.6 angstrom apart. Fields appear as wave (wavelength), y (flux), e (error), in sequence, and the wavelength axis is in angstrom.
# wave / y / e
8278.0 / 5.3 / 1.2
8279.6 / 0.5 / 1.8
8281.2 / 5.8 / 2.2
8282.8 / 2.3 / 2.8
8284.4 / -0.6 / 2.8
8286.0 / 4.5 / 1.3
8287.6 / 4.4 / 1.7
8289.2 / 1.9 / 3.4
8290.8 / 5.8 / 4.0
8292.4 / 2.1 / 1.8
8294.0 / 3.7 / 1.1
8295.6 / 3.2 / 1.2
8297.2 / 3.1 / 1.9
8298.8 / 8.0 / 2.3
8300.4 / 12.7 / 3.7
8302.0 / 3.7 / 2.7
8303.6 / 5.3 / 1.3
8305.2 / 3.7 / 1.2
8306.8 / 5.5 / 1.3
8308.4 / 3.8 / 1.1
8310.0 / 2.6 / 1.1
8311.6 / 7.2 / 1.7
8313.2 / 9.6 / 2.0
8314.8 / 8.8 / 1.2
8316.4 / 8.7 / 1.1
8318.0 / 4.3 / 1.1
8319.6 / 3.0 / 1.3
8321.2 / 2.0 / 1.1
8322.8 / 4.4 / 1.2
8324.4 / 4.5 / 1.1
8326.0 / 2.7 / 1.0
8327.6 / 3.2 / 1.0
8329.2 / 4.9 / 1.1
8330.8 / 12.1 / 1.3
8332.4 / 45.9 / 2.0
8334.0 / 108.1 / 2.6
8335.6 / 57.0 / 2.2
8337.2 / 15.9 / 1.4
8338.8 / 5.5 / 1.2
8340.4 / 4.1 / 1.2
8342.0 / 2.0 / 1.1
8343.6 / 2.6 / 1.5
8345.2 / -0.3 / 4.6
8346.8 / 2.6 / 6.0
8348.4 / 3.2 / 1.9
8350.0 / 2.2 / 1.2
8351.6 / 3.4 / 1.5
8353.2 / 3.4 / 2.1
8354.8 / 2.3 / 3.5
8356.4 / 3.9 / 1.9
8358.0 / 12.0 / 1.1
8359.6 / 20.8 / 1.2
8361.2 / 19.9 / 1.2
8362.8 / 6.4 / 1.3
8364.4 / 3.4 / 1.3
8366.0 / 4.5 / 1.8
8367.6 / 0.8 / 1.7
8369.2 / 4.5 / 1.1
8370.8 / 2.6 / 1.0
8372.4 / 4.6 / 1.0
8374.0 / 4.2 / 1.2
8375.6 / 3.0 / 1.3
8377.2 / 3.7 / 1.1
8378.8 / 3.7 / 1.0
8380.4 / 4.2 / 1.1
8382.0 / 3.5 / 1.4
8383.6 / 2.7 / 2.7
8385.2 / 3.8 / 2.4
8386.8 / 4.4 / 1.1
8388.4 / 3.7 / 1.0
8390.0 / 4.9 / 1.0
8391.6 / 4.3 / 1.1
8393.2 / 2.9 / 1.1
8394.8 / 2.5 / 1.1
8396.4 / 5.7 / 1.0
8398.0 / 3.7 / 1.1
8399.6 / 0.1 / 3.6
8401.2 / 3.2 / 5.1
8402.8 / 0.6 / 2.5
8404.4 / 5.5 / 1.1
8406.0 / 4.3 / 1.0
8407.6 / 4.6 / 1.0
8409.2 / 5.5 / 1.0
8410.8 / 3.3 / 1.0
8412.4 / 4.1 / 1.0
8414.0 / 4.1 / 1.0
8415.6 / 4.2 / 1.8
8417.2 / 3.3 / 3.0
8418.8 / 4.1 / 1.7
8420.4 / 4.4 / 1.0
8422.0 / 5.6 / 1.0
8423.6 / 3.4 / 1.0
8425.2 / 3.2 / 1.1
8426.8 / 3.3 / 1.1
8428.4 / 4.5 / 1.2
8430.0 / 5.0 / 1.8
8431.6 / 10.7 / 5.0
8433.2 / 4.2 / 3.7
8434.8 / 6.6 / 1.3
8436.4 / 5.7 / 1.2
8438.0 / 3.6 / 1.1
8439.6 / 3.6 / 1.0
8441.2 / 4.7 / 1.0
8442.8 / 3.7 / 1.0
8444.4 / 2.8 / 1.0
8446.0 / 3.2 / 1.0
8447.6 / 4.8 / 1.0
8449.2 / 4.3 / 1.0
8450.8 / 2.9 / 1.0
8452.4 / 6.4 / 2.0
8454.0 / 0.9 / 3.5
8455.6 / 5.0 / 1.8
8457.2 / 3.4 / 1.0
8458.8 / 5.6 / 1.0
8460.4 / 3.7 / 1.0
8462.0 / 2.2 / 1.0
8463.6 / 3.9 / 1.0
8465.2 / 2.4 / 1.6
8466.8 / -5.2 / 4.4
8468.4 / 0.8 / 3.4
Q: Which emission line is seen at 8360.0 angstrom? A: [N II]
